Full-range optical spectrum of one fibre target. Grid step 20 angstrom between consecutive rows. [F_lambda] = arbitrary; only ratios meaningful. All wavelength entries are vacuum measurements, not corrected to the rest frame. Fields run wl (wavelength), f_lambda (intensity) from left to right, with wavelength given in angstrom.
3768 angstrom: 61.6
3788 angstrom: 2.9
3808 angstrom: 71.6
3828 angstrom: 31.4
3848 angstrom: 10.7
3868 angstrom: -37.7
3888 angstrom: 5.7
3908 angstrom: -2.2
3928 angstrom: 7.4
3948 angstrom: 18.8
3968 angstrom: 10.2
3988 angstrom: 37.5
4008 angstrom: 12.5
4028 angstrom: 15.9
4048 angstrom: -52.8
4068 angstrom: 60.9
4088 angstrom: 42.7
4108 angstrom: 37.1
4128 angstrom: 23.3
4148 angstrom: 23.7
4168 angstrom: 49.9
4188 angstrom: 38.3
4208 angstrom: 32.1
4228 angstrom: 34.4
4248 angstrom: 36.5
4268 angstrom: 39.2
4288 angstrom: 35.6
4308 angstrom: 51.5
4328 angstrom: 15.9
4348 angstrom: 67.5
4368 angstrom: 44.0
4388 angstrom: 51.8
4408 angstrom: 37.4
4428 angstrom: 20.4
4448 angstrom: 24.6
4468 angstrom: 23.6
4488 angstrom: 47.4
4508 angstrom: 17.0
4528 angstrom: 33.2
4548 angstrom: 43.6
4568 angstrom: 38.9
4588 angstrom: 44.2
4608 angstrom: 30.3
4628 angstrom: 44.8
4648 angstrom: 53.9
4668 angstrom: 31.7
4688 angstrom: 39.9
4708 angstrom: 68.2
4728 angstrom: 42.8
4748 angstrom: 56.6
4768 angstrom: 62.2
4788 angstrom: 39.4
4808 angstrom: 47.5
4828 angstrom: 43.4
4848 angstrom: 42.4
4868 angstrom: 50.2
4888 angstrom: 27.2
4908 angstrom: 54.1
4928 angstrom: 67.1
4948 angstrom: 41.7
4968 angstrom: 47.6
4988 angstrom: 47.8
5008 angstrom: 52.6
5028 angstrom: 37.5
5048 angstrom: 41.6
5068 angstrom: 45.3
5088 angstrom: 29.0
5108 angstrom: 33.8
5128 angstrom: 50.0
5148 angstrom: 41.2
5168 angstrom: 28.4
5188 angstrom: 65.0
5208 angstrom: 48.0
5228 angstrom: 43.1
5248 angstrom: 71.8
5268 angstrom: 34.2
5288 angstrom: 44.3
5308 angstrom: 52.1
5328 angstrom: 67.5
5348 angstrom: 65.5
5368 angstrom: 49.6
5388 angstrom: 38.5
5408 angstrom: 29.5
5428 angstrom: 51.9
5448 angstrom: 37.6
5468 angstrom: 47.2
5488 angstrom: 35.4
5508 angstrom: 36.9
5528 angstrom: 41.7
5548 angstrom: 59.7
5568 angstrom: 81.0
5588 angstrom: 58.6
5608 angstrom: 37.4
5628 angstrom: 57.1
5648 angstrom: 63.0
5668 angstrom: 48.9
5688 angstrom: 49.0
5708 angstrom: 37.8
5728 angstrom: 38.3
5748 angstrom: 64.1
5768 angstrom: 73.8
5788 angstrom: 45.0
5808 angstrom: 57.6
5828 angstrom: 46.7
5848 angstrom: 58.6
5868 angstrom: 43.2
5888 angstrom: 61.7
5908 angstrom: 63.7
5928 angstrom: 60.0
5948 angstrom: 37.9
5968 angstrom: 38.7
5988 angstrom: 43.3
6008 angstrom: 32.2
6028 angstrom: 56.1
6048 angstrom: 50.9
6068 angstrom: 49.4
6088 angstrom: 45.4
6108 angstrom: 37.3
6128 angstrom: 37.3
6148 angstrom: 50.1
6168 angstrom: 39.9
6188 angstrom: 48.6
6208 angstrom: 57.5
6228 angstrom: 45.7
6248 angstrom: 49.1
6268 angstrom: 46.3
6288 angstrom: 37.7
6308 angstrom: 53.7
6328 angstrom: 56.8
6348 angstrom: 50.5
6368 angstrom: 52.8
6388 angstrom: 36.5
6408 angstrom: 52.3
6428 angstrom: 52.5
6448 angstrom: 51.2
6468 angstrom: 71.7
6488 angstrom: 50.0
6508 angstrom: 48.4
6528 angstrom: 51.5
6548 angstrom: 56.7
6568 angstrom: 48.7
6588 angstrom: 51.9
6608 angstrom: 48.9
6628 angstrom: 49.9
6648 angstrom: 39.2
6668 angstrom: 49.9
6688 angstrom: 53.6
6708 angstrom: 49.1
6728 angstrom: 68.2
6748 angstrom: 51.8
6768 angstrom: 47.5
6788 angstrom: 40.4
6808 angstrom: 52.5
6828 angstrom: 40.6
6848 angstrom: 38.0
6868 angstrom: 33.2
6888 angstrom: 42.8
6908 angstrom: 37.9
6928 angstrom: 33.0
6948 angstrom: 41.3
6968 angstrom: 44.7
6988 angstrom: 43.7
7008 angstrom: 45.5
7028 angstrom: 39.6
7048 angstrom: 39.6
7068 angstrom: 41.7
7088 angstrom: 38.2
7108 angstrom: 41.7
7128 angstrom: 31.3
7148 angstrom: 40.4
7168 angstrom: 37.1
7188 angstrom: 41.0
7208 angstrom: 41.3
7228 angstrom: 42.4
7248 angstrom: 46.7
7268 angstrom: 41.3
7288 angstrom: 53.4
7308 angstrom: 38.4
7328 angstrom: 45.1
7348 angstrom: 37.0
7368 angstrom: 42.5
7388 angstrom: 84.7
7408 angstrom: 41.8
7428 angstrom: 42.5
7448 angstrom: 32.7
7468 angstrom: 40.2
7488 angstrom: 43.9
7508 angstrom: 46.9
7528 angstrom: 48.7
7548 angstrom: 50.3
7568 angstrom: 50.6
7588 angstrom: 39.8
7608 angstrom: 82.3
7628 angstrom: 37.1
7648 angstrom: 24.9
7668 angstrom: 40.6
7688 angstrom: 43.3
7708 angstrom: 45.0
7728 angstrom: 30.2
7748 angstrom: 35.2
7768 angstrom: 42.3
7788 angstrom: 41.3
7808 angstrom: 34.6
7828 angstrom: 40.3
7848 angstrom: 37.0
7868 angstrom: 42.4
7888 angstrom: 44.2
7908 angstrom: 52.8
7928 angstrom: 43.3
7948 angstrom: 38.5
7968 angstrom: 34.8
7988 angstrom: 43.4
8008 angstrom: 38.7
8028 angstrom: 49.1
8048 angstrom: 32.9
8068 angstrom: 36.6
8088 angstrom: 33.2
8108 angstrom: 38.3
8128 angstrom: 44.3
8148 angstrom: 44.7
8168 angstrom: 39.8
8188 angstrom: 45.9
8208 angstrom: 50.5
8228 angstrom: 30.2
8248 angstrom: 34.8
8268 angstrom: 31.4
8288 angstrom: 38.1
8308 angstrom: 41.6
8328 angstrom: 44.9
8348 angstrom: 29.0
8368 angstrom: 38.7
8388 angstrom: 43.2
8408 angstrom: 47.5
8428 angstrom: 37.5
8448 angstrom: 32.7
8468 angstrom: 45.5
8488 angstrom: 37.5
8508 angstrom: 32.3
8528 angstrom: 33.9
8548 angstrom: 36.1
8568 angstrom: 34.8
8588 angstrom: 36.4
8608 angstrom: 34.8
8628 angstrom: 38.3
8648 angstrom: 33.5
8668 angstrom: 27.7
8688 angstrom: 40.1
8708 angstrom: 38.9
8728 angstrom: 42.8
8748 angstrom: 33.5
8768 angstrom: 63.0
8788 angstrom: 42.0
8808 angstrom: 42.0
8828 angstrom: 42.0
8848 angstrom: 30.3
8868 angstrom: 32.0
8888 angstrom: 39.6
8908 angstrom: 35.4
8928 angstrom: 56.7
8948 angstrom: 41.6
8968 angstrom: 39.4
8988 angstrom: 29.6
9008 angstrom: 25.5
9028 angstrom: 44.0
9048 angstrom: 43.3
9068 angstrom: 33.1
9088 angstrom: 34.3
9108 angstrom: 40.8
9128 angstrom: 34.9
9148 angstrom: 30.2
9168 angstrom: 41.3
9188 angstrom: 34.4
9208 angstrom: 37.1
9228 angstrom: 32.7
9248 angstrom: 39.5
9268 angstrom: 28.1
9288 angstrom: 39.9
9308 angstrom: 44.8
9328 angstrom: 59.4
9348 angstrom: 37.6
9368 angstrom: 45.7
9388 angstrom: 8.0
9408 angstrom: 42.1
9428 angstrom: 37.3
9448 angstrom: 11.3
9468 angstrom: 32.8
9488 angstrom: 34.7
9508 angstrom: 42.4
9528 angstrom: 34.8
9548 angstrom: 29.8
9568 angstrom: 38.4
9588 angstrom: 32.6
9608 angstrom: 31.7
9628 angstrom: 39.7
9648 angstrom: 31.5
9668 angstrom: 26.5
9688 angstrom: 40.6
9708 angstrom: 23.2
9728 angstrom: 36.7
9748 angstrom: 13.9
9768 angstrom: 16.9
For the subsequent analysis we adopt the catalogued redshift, 0.12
